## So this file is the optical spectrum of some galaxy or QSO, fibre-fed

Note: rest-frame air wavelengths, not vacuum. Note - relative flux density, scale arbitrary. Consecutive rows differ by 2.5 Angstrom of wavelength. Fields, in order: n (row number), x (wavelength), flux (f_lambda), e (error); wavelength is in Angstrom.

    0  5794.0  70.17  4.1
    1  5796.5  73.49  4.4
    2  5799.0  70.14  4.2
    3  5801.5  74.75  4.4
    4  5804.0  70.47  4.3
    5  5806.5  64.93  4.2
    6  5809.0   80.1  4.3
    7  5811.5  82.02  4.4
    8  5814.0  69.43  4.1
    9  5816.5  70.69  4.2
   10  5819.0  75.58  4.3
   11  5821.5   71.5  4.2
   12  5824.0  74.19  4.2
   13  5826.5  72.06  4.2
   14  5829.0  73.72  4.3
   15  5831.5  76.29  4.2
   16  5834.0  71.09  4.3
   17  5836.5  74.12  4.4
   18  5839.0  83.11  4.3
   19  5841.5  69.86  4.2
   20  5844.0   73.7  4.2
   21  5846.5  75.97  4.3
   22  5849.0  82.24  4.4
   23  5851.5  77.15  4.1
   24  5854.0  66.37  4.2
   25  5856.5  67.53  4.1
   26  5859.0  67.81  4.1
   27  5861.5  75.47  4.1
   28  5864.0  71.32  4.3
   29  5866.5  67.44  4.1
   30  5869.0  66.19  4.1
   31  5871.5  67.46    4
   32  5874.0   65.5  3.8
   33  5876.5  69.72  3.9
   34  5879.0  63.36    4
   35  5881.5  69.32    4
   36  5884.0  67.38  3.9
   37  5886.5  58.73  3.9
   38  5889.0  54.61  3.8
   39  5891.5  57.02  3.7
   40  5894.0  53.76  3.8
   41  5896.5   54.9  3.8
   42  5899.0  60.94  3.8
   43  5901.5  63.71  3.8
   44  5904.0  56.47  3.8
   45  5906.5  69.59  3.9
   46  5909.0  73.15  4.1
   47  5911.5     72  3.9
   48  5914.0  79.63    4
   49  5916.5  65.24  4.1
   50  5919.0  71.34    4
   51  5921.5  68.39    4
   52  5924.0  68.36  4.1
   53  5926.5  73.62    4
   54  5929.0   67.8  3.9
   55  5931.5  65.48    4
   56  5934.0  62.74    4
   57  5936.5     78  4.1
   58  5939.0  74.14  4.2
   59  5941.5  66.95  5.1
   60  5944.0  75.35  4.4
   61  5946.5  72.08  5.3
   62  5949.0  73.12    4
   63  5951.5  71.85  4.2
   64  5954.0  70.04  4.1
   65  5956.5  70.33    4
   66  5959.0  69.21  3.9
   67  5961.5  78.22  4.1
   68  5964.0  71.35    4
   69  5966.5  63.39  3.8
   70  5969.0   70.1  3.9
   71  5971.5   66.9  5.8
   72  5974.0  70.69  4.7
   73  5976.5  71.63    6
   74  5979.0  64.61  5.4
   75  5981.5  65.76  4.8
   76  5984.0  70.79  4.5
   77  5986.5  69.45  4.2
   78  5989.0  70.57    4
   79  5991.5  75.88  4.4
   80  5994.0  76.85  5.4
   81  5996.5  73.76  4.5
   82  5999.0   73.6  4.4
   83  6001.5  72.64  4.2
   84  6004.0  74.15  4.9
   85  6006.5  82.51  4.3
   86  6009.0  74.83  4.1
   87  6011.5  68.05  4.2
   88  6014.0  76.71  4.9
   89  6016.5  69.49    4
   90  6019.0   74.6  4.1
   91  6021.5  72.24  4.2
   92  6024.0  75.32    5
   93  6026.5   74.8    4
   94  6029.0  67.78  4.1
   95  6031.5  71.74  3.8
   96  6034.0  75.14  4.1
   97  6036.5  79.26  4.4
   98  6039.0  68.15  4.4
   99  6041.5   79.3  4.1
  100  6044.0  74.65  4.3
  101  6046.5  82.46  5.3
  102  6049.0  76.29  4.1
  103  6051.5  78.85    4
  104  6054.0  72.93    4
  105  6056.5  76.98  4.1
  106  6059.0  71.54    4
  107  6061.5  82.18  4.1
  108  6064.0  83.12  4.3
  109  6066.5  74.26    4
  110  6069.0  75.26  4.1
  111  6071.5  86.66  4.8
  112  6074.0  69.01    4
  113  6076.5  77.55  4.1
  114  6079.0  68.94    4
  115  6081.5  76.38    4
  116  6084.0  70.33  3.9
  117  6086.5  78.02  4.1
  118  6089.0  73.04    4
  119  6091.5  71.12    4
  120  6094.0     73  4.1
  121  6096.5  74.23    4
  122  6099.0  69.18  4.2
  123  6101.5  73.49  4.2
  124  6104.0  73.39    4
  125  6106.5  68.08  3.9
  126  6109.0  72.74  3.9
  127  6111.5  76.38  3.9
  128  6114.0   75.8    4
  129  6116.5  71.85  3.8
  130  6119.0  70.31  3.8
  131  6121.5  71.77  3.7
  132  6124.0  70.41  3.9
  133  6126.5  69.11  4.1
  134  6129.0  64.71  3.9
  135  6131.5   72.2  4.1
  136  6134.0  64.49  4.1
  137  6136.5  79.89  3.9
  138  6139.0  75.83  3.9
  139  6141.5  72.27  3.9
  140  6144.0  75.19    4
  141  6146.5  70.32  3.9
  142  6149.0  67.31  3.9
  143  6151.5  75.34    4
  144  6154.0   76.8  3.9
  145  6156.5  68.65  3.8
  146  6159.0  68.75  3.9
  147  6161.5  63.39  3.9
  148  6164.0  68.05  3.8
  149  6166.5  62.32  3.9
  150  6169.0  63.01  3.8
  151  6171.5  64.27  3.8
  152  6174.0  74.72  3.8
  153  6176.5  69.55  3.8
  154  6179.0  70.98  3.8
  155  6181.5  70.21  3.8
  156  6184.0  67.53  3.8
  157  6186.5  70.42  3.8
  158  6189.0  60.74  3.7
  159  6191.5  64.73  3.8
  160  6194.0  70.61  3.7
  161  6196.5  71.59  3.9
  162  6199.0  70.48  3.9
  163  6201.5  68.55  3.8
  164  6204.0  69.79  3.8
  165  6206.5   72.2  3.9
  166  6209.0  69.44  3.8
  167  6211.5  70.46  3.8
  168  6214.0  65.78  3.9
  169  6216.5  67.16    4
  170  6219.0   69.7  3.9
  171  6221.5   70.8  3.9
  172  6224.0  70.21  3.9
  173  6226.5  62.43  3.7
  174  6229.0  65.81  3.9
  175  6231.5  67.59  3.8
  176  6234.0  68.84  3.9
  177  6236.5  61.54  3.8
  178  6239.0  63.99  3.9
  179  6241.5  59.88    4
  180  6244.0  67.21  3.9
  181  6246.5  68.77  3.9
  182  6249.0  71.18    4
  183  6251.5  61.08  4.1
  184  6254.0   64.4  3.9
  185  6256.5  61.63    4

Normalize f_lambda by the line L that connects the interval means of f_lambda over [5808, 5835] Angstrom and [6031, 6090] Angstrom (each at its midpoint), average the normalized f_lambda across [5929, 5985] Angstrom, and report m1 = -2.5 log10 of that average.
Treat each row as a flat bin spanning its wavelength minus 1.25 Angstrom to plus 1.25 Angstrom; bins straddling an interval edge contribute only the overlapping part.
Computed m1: 0.08 mag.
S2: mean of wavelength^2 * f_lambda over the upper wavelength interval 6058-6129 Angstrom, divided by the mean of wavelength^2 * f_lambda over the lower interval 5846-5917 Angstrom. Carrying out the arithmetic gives 1.2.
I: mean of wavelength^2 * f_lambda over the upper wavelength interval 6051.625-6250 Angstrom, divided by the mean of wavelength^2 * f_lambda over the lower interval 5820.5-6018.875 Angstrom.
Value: 1.1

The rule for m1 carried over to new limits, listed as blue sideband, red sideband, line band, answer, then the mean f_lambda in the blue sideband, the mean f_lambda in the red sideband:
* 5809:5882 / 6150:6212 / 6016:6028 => -0.04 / 72.2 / 68.9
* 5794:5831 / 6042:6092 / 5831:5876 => 0.02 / 73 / 76.1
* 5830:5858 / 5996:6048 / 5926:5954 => 0.05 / 74.2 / 74.4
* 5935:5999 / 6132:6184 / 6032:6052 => -0.08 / 71.3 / 70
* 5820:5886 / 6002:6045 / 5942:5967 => 0.02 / 71.4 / 74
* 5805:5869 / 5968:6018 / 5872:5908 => 0.17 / 73.2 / 72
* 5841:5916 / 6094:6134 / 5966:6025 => -0.04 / 67.2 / 71.4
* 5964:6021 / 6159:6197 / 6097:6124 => -0.05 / 71.7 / 67.4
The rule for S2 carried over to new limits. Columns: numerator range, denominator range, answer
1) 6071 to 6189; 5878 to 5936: 1.17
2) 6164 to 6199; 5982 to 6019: 0.98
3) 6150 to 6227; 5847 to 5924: 1.14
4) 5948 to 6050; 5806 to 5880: 1.06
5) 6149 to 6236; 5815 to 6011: 1.07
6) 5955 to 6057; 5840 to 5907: 1.15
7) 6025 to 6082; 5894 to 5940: 1.17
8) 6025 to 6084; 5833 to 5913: 1.19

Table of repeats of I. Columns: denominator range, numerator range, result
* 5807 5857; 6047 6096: 1.10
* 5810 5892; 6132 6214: 1.10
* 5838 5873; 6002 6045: 1.09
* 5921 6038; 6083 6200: 1.04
